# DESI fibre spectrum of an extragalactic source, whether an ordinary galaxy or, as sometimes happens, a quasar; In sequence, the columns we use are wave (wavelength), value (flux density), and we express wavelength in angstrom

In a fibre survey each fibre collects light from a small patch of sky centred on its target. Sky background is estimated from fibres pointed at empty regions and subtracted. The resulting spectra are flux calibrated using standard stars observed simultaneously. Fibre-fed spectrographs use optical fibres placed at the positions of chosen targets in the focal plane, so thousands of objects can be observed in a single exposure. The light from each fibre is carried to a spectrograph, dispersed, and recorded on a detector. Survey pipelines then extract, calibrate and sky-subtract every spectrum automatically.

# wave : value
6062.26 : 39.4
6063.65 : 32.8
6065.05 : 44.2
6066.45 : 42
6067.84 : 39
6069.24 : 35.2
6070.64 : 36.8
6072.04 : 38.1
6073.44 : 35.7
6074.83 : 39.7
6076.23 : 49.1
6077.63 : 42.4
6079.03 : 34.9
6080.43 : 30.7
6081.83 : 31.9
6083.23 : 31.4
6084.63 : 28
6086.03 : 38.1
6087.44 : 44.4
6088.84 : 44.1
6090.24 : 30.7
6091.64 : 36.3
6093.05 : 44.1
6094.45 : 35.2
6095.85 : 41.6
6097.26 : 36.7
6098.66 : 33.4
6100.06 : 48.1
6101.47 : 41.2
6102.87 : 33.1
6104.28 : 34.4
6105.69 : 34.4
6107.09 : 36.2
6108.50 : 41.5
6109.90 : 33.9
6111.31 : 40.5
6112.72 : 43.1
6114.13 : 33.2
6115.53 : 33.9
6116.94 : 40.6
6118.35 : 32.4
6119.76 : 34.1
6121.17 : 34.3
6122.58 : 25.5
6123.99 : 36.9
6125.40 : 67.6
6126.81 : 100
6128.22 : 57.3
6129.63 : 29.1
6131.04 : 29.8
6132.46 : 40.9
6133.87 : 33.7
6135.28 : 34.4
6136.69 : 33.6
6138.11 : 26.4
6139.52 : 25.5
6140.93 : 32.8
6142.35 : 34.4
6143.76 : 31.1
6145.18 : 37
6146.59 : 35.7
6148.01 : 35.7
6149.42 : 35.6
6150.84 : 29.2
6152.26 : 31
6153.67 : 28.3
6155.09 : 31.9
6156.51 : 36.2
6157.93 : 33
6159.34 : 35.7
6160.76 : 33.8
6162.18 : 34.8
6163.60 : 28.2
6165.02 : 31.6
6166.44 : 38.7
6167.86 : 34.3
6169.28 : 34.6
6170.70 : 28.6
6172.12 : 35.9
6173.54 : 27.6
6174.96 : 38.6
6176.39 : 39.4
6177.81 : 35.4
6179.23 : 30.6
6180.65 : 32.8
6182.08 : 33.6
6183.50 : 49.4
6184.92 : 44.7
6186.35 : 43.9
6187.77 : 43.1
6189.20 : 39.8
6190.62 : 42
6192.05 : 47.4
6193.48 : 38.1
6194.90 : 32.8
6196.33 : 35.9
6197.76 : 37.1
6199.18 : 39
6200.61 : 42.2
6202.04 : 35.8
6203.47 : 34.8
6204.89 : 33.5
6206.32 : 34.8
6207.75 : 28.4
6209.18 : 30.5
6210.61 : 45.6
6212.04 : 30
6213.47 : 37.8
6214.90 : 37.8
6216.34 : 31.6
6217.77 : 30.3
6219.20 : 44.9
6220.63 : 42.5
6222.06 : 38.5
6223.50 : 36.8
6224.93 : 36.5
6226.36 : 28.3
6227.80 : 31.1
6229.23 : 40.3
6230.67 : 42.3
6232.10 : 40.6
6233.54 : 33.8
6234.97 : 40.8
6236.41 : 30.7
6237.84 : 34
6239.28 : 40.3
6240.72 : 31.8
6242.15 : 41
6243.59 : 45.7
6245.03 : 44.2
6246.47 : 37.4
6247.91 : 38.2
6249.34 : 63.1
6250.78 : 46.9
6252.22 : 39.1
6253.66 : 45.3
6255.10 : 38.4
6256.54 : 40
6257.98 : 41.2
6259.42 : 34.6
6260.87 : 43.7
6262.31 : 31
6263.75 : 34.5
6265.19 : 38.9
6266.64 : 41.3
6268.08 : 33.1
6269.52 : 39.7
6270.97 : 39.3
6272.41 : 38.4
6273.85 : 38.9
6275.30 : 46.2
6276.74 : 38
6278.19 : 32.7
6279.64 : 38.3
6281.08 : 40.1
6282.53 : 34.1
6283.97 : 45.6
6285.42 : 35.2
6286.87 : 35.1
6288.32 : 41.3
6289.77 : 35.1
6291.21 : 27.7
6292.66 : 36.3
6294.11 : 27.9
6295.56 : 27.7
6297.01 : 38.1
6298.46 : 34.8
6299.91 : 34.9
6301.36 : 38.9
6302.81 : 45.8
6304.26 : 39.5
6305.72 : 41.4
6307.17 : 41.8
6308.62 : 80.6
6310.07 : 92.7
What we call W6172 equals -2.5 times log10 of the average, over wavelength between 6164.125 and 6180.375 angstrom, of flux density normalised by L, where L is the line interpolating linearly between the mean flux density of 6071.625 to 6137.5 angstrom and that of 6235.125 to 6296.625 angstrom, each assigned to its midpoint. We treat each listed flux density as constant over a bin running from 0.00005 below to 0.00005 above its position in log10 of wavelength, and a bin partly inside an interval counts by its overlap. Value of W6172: 0.14 mag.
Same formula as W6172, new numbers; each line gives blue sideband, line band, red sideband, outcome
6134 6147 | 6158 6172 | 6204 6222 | 0.00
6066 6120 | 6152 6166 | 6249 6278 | 0.18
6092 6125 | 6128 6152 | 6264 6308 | 0.11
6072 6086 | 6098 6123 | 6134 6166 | -0.06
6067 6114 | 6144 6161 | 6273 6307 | 0.12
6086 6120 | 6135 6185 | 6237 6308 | 0.13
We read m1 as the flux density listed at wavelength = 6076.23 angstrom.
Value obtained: 49.1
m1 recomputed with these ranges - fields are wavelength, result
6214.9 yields 37.8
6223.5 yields 36.8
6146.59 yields 35.7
